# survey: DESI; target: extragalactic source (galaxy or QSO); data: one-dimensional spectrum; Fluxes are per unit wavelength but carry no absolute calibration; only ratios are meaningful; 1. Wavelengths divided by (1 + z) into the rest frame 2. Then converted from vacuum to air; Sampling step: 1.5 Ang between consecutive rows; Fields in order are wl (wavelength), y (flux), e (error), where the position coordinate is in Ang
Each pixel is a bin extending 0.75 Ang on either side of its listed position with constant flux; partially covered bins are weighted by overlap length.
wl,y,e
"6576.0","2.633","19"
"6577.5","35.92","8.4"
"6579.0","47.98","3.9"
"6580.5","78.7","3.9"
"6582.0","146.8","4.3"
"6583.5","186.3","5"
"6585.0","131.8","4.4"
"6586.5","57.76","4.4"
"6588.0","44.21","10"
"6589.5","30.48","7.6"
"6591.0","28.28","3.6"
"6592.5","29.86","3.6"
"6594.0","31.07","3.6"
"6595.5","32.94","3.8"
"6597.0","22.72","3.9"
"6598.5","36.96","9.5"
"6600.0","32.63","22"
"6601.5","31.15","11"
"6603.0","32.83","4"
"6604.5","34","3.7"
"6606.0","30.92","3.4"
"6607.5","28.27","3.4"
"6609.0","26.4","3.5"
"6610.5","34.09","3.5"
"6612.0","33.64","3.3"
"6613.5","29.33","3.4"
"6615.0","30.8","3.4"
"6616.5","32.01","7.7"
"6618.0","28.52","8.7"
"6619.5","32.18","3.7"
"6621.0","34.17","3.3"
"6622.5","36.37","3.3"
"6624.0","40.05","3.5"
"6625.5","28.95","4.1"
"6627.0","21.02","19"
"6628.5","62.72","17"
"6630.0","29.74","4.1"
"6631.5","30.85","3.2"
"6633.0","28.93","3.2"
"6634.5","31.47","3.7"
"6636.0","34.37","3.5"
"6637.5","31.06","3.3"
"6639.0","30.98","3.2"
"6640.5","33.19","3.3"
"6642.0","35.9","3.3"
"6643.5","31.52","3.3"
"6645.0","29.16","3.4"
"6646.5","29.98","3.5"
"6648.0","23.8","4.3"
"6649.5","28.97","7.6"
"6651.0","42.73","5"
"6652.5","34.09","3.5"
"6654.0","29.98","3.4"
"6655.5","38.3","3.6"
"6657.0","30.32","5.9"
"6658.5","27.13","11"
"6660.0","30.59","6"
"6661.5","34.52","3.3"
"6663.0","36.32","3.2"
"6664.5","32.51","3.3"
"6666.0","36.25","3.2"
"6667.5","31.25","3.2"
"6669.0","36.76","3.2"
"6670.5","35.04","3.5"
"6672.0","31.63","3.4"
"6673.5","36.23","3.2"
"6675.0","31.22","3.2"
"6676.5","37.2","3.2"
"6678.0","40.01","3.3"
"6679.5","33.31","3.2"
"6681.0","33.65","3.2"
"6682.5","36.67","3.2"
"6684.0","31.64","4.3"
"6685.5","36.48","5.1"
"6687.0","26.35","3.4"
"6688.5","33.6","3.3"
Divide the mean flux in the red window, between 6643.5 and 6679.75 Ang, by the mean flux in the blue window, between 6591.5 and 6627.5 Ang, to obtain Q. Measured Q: 1.1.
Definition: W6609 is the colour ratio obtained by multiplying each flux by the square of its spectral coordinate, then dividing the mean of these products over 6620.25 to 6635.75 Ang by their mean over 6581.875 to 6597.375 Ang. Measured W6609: 0.5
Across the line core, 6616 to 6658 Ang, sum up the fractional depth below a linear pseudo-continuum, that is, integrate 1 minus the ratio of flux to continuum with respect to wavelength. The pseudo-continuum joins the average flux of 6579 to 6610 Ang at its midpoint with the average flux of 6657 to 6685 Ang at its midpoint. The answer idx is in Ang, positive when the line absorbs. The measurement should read 9.43 Ang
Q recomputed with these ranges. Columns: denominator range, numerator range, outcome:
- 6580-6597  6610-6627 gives 0.46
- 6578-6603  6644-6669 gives 0.54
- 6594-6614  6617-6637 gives 1.08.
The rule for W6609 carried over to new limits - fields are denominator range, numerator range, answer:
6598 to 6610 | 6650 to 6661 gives 1.07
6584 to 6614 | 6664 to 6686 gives 0.90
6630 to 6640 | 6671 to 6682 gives 1.13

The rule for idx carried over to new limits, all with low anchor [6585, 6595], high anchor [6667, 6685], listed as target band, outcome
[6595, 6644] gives 9.89 Ang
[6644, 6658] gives 2.05 Ang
